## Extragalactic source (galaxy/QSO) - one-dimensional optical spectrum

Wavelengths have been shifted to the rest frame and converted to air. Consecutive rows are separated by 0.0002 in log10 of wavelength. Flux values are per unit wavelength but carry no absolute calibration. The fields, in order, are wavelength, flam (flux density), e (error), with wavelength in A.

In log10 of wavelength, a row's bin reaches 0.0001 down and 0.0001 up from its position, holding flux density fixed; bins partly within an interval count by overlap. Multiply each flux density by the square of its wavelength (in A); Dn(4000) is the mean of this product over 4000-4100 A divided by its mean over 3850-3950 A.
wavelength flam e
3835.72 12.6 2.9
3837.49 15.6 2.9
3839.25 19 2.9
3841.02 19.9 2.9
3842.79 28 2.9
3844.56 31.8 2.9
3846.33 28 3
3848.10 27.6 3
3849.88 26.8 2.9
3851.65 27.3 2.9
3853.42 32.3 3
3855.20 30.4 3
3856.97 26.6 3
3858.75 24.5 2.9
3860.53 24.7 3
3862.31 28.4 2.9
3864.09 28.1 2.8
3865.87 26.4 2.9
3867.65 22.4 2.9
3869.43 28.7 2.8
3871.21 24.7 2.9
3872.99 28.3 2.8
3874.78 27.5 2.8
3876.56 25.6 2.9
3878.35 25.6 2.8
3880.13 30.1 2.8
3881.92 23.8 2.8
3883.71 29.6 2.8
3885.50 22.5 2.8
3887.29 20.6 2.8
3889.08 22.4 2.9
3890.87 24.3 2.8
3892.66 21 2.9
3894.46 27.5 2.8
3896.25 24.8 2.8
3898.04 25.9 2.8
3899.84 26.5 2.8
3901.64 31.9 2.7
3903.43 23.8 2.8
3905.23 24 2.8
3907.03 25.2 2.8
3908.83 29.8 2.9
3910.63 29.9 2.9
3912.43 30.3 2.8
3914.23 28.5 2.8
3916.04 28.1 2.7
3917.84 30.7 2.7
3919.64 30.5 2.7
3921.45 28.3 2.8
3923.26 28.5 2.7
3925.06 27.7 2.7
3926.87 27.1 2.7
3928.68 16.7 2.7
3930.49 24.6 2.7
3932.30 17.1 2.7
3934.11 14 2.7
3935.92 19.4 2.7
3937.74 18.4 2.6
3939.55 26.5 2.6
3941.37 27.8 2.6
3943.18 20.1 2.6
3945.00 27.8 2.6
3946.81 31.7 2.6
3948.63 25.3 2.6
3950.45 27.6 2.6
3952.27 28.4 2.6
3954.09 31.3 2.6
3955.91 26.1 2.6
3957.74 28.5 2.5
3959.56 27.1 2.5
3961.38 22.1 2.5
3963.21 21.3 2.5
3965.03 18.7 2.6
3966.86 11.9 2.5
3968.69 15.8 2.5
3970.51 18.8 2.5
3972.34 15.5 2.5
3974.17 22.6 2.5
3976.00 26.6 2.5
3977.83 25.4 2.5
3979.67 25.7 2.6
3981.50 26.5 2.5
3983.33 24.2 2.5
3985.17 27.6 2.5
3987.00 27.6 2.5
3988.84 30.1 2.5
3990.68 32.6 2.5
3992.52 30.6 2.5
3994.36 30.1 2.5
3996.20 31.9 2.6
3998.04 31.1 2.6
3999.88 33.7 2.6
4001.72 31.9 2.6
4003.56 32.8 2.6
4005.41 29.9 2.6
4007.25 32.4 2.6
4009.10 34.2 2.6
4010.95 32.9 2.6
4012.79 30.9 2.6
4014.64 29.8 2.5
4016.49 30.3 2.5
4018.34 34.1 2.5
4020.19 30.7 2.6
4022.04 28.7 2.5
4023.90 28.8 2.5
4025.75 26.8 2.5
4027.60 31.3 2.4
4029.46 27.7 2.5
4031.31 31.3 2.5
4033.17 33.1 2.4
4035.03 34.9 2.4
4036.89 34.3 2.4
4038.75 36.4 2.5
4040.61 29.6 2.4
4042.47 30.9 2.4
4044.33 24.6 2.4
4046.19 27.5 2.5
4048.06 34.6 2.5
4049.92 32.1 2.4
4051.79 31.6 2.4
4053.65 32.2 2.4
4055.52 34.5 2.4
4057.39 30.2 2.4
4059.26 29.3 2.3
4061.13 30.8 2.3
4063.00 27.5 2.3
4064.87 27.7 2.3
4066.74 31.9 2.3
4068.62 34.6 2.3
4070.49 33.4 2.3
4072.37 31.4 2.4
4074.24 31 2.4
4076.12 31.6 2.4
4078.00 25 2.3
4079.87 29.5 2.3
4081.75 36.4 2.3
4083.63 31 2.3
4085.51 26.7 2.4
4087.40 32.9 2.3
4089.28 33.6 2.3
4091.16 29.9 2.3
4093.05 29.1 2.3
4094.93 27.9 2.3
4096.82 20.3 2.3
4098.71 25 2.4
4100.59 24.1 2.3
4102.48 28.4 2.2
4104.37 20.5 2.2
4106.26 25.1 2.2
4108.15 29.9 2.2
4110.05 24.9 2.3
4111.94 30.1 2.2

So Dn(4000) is 1.28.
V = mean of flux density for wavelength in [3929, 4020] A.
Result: 26.3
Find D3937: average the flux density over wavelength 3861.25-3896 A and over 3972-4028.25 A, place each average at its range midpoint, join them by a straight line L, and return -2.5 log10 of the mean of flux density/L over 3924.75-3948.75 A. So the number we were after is 0.19 mag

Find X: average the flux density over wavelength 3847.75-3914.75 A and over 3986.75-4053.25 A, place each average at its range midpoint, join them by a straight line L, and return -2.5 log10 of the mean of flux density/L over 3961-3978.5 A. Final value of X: 0.44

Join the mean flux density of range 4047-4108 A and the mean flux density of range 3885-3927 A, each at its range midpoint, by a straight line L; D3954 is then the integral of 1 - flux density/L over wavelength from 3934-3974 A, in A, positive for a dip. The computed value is 6.4 A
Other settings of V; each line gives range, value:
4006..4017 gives 31.8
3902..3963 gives 25.8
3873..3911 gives 25.8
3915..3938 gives 24.1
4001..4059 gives 31.3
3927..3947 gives 22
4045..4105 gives 29.8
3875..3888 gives 25.6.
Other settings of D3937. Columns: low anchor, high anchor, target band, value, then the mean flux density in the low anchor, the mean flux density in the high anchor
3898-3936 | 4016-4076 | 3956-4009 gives 0.09 mag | 26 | 31.1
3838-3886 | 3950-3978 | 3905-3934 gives -0.08 mag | 26.6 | 22.8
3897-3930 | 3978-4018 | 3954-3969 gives 0.28 mag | 27.4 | 30.3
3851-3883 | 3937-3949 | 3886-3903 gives 0.06 mag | 27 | 25.5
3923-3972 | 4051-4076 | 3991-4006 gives -0.18 mag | 23.2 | 31.2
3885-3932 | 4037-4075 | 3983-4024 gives -0.05 mag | 26.1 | 31.2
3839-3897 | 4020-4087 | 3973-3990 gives 0.11 mag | 26.1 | 30.8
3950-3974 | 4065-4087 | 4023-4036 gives -0.11 mag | 22.4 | 31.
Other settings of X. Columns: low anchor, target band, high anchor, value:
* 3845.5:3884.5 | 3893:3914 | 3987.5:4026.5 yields 0.044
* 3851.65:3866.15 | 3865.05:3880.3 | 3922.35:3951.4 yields 0.023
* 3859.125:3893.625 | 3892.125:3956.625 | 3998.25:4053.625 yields 0.057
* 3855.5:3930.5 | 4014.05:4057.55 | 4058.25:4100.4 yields -0.078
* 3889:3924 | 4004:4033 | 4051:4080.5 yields -0.037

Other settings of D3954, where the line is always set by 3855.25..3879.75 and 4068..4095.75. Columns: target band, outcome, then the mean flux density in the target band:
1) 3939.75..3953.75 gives 0.5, 27.1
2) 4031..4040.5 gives -1.2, 33.8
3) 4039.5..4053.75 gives -0.1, 30.4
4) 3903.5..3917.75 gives -0.3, 27.9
